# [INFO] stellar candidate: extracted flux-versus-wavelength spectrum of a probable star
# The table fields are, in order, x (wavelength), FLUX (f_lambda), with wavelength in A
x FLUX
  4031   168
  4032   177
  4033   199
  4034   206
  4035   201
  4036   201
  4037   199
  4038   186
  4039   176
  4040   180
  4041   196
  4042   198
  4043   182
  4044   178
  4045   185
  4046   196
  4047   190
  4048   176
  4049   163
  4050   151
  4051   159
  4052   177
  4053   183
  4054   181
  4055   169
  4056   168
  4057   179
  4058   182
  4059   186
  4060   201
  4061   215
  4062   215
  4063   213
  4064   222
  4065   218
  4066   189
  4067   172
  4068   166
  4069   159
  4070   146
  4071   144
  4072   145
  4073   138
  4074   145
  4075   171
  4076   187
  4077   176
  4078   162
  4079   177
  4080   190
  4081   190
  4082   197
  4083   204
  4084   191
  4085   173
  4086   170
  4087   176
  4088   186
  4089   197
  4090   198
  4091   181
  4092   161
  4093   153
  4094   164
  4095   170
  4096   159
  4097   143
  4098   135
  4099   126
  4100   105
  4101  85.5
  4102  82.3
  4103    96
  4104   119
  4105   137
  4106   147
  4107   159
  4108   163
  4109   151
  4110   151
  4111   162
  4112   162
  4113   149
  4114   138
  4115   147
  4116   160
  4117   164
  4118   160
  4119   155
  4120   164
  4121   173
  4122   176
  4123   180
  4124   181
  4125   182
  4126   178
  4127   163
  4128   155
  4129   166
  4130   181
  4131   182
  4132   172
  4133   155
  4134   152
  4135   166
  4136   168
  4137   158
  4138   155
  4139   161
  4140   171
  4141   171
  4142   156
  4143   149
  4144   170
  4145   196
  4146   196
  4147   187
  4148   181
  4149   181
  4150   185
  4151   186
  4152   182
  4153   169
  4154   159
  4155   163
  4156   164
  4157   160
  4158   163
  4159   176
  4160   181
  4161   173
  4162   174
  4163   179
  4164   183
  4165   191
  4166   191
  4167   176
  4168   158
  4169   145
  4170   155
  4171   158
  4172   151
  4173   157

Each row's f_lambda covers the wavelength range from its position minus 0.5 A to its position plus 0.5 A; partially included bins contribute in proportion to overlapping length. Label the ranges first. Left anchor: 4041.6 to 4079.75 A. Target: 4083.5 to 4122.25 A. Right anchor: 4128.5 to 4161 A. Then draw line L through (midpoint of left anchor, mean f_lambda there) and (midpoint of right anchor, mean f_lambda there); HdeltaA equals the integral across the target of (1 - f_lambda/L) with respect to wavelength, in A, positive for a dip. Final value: 4.7 A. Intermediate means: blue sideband 178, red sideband 171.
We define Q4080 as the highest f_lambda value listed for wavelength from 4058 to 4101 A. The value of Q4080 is 222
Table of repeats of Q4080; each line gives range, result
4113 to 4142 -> 182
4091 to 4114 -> 181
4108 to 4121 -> 173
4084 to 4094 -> 198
